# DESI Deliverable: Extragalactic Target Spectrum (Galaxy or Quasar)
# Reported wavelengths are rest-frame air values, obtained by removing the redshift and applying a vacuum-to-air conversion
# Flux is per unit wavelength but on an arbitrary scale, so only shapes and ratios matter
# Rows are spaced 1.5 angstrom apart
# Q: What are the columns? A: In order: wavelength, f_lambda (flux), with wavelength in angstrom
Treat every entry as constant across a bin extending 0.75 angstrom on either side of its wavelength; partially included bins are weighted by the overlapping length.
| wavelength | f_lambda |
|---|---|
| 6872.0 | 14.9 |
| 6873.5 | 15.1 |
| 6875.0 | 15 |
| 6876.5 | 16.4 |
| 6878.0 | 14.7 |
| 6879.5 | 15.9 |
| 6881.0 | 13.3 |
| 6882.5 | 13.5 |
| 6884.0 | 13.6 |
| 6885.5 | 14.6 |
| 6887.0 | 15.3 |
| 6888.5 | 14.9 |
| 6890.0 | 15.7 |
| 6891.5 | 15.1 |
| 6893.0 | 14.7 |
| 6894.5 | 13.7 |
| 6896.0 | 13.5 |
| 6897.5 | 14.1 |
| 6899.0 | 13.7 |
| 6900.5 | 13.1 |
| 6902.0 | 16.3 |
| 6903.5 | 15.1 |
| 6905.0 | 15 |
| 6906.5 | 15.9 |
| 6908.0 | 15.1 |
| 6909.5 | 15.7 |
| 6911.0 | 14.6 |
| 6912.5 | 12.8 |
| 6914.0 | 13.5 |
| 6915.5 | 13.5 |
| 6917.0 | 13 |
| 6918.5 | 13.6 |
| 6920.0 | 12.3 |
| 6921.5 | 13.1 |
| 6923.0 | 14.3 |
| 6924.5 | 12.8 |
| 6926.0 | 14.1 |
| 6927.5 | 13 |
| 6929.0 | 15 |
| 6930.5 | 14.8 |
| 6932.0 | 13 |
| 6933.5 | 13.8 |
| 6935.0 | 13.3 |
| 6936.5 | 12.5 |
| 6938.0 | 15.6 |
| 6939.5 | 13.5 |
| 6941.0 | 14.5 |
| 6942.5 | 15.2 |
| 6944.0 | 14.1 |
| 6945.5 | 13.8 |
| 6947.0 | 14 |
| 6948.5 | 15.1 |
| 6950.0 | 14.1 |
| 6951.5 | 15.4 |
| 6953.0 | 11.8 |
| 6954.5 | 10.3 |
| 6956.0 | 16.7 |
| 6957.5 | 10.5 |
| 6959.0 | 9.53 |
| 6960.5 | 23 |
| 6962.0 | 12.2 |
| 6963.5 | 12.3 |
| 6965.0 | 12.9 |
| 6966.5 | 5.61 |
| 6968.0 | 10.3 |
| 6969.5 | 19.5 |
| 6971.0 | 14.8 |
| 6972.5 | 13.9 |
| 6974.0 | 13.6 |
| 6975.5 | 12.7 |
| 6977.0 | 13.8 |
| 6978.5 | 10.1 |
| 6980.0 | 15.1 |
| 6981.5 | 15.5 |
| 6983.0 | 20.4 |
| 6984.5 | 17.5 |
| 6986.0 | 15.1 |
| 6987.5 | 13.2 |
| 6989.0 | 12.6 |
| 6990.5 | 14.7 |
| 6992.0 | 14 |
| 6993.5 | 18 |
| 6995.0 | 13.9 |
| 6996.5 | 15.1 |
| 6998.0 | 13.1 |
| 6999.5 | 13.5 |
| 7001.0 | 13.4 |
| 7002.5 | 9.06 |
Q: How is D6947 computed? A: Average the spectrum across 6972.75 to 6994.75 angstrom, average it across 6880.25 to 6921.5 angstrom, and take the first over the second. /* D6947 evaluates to 1.03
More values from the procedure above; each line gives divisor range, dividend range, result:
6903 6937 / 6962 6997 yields 1.01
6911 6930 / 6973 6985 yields 1.10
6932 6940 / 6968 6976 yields 1.06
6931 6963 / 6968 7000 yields 1.06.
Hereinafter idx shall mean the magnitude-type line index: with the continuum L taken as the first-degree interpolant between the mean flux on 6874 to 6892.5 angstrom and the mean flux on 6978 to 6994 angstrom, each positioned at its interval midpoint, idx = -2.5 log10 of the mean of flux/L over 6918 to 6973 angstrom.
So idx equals 0.106 mag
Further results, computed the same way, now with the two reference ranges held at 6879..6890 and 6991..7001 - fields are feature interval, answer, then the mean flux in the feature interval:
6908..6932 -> 0.057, 13.8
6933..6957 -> 0.043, 13.9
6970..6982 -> 0.057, 13.8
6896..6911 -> -0.023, 14.8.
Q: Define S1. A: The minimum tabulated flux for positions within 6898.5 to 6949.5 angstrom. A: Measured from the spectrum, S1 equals 12.3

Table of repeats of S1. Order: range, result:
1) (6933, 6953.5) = 11.8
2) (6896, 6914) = 12.8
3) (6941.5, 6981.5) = 5.61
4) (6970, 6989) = 10.1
